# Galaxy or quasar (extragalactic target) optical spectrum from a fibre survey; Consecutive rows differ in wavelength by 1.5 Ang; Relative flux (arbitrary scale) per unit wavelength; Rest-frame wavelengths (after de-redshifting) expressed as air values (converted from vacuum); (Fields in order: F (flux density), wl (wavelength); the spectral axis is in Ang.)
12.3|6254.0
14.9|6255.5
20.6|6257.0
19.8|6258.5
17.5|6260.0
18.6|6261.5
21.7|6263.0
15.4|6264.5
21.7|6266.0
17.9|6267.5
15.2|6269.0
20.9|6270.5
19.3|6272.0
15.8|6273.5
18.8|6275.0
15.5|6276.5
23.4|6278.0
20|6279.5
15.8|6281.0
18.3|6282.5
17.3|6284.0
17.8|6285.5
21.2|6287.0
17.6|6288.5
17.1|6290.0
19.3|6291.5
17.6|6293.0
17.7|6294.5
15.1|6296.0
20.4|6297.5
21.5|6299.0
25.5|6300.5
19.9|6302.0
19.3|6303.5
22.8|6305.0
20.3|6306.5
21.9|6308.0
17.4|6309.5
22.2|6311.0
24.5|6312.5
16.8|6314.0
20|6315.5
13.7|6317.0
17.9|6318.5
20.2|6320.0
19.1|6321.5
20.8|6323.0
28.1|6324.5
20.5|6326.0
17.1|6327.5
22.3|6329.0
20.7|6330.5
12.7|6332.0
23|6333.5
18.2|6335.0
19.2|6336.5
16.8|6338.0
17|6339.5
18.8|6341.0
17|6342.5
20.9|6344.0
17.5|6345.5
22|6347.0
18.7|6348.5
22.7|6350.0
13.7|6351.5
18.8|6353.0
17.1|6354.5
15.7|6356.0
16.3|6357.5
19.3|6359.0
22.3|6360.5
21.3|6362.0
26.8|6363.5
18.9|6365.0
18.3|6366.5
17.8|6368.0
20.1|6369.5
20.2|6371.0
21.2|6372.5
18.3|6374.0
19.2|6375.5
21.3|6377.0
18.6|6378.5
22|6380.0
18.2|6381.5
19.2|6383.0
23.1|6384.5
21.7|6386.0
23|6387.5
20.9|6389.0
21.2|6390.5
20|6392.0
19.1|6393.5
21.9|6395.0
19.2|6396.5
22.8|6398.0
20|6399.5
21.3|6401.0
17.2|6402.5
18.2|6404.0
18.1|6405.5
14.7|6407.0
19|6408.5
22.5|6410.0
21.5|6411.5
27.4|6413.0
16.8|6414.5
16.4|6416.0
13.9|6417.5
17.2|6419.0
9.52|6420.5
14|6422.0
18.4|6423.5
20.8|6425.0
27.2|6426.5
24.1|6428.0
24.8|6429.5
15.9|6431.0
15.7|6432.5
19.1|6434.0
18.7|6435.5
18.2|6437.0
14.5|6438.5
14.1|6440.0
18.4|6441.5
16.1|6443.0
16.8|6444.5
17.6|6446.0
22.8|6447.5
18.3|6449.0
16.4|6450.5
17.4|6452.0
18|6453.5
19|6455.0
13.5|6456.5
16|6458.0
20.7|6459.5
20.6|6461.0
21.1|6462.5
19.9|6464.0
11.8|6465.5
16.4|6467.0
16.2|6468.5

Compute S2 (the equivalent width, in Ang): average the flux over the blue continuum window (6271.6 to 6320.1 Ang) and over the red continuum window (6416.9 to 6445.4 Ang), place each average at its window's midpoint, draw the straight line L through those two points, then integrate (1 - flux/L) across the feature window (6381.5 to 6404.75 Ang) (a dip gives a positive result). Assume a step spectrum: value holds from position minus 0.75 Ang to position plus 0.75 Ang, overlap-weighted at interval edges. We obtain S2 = -3.0 Ang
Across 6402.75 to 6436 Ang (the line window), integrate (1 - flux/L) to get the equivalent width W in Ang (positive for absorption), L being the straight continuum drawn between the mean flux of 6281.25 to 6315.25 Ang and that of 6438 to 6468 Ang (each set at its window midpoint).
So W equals -1.59 Ang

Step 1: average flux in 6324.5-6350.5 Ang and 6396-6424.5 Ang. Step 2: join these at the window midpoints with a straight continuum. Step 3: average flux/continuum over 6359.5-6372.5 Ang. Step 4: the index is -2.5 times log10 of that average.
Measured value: -0.10 mag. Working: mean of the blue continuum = 19.3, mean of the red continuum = 18.3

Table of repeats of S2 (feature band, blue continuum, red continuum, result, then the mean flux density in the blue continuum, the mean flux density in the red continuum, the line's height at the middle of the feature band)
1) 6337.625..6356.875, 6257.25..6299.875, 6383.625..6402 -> 1.79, 18.6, 21.1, 20.1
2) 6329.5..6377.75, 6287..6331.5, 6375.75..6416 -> 2.26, 19.9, 20.3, 20.1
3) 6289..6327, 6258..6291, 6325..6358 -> -2.92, 18.5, 18.6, 18.5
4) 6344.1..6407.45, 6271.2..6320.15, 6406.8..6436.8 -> -2.44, 19.1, 18.9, 19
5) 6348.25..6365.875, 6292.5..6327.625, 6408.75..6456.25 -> 0.11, 20.1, 18.4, 19.4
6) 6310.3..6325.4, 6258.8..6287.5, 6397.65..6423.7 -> -1.56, 18.5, 18.2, 18.4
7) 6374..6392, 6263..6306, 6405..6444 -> -2.06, 18.9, 18.3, 18.5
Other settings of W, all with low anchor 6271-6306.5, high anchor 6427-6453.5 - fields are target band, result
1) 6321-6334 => -1.1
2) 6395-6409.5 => -0.6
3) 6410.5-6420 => -0.2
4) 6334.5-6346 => 0.4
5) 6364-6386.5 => -1.6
